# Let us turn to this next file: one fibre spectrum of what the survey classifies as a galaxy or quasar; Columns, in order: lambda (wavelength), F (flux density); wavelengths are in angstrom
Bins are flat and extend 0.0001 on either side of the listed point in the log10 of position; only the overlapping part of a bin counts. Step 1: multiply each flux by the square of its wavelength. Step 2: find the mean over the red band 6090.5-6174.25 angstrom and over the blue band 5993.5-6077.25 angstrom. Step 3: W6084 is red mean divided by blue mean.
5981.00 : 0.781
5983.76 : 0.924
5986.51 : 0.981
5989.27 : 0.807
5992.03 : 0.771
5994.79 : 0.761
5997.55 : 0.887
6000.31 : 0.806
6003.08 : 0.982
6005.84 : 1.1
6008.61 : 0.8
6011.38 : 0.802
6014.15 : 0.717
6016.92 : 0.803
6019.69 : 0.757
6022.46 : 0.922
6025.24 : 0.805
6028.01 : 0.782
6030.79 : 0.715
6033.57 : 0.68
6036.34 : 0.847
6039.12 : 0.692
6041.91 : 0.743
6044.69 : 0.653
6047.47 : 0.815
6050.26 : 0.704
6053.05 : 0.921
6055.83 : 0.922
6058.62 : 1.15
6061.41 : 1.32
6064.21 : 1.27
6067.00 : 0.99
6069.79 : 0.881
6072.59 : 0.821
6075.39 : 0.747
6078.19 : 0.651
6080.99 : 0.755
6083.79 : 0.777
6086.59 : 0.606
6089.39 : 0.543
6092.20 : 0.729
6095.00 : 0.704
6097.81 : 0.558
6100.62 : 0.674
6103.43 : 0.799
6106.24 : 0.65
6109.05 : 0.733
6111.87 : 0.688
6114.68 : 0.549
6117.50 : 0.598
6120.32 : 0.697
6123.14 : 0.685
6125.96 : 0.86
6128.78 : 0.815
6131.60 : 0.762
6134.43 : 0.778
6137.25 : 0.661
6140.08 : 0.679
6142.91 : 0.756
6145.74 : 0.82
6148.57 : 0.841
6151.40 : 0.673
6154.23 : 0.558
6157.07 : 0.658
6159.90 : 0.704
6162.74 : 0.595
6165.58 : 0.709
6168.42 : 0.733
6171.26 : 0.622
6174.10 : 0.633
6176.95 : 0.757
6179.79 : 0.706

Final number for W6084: 0.84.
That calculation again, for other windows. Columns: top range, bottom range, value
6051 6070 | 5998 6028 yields 1.28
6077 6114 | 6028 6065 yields 0.79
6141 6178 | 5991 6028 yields 0.87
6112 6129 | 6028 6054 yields 0.95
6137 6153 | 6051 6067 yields 0.70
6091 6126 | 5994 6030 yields 0.84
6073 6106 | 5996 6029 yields 0.83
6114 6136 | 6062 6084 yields 0.83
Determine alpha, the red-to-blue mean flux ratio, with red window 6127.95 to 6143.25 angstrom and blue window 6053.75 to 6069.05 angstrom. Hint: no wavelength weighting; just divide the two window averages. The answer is 0.66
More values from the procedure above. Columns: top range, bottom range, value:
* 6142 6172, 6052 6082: 0.73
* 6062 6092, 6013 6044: 1.06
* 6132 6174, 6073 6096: 1.01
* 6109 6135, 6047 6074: 0.72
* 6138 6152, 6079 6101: 1.13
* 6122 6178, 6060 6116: 0.93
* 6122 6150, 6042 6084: 0.86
